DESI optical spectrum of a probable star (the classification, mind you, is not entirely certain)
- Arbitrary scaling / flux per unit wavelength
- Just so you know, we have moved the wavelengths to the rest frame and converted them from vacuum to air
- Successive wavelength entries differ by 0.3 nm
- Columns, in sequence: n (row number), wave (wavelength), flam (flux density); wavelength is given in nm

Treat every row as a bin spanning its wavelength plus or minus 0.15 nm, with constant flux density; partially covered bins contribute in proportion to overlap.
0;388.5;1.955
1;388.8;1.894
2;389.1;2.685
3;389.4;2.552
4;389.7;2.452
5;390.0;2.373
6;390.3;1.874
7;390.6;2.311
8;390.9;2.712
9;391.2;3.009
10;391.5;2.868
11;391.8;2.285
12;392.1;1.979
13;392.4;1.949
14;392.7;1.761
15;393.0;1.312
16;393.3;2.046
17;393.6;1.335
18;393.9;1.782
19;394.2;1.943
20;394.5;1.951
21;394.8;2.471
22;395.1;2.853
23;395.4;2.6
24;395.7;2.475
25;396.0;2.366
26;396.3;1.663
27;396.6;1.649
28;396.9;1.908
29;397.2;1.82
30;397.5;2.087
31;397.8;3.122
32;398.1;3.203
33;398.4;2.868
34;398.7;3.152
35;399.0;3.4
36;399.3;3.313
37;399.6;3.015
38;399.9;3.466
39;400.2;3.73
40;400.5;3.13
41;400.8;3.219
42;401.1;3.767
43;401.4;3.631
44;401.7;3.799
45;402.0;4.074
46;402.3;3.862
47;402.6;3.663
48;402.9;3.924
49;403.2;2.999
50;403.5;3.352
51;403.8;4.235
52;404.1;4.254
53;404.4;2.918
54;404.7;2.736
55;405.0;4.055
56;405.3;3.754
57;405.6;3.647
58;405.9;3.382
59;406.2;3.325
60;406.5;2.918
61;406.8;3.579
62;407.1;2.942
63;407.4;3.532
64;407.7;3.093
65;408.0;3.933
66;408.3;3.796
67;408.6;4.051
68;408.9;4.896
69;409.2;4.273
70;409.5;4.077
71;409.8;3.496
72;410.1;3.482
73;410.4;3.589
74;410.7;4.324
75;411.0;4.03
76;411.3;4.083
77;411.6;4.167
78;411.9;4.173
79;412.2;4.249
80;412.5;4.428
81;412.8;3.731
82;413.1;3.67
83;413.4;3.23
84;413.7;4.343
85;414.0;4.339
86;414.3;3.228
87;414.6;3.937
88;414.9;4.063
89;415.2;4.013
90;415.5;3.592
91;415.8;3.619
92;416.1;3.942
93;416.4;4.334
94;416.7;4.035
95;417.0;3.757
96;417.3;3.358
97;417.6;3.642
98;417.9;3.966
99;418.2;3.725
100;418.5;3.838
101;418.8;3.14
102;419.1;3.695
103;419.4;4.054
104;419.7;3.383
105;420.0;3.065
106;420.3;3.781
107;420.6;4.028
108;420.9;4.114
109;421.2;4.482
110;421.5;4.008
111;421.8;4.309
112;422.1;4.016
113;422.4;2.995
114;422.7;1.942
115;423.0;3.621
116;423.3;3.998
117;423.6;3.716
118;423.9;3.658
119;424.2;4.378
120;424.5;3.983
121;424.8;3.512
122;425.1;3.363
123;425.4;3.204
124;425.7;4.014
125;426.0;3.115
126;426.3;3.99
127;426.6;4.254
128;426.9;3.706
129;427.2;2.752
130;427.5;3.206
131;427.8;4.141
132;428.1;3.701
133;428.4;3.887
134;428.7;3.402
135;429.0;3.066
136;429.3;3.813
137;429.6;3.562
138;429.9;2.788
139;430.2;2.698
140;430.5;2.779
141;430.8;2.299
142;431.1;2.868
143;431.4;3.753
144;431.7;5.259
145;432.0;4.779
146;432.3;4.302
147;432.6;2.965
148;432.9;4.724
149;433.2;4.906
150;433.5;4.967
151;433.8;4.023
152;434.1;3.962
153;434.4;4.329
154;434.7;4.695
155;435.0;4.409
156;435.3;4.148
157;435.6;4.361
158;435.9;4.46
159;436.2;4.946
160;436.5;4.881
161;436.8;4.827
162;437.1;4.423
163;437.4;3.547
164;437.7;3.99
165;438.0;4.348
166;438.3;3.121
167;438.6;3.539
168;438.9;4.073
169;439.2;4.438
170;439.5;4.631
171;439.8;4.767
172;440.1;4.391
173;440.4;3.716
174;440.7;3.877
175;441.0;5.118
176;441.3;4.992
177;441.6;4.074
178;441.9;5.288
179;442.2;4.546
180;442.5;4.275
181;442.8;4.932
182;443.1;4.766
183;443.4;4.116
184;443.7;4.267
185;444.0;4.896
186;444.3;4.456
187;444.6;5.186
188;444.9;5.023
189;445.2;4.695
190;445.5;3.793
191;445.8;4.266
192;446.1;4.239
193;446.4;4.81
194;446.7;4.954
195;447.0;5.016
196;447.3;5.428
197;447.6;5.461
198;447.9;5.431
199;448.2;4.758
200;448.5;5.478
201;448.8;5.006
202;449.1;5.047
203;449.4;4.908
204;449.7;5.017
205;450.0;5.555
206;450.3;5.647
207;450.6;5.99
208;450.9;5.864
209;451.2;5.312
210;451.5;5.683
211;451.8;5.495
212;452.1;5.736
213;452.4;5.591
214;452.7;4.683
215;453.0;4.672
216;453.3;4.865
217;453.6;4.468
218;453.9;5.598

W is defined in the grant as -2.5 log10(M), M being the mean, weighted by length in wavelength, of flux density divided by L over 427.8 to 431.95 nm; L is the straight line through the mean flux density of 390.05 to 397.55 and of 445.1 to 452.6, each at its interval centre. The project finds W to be 0.20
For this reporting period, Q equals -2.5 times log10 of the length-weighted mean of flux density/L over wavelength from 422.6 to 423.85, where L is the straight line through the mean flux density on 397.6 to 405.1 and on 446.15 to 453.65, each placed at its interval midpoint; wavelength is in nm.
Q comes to 0.24 mag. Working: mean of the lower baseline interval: 3.46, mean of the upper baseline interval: 5.23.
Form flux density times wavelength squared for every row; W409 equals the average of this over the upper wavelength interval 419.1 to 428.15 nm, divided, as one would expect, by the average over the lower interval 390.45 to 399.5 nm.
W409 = 1.81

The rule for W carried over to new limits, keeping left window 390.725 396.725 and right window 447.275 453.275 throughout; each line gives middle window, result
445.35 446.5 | 0.19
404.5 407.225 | -0.19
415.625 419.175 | -0.08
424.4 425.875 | 0.09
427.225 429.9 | 0.17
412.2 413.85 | -0.21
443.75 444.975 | 0.04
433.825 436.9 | 0.00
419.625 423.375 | 0.01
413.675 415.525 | -0.18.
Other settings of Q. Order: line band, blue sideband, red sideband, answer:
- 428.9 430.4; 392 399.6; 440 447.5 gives 0.231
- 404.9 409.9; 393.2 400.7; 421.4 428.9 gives -0.244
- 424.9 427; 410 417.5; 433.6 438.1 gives 0.140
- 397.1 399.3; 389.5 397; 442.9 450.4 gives -0.184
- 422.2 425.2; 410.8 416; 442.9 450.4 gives 0.198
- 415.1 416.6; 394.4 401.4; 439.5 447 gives -0.122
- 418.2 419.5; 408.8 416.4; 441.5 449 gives 0.124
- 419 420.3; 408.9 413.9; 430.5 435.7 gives 0.134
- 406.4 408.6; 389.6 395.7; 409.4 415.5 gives 0.013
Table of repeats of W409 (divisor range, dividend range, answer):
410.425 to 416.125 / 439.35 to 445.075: 1.33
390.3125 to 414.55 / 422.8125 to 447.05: 1.49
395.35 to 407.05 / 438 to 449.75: 1.78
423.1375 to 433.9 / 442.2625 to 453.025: 1.48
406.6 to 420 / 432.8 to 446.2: 1.31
